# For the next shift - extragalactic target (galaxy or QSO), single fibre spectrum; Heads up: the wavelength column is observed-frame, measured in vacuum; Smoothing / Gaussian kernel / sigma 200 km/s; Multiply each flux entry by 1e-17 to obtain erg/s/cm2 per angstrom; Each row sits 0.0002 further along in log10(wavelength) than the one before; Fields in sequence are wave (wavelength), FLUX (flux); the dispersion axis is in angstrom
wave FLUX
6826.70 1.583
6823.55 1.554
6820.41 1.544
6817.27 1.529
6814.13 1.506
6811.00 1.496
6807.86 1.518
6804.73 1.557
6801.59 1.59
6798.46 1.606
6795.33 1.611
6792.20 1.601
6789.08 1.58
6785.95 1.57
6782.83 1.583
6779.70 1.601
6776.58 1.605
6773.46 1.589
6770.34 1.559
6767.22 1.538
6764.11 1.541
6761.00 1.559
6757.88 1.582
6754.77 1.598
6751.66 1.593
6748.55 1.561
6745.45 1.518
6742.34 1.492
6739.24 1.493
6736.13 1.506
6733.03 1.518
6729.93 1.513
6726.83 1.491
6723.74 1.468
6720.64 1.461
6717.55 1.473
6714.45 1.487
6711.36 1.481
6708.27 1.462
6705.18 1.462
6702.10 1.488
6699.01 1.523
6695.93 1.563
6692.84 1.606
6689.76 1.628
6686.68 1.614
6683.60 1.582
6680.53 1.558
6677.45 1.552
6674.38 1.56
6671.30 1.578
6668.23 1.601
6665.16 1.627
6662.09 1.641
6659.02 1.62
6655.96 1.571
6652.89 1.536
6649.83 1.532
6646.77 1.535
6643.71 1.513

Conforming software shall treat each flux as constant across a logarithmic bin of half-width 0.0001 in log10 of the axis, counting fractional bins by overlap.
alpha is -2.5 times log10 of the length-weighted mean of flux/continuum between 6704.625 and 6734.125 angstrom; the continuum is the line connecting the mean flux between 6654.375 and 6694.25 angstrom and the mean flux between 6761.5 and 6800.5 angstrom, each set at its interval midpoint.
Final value 0.08 mag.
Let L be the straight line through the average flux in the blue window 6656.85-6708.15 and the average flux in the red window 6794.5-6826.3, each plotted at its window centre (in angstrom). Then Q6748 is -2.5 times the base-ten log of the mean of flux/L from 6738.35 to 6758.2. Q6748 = 0.009 mag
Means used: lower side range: 1.57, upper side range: 1.55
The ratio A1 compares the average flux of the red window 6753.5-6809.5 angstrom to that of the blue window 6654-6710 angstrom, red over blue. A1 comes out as 1.01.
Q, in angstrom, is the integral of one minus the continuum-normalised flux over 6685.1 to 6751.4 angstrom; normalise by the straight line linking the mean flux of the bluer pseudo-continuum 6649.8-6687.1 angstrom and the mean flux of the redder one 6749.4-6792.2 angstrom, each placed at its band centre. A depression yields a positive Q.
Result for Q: 2.7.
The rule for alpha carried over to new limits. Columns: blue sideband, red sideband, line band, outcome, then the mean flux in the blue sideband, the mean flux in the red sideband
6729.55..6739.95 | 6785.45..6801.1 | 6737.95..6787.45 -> -0.01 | 1.51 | 1.6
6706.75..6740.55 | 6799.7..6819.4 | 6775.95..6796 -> -0.05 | 1.49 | 1.53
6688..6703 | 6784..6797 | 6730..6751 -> 0.04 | 1.56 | 1.59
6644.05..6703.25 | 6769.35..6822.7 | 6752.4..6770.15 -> 0.00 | 1.57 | 1.57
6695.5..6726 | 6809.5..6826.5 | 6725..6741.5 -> -0.01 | 1.48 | 1.53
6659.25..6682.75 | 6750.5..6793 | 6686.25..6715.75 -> 0.04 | 1.59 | 1.58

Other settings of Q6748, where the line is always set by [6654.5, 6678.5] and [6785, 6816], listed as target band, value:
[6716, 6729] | 0.075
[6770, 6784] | -0.014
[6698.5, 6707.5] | 0.071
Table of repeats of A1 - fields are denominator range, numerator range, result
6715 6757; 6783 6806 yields 1.05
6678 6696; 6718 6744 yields 0.94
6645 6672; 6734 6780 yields 0.98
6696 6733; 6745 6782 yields 1.06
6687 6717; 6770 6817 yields 1.03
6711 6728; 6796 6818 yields 1.05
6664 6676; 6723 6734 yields 0.94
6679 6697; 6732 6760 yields 0.97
